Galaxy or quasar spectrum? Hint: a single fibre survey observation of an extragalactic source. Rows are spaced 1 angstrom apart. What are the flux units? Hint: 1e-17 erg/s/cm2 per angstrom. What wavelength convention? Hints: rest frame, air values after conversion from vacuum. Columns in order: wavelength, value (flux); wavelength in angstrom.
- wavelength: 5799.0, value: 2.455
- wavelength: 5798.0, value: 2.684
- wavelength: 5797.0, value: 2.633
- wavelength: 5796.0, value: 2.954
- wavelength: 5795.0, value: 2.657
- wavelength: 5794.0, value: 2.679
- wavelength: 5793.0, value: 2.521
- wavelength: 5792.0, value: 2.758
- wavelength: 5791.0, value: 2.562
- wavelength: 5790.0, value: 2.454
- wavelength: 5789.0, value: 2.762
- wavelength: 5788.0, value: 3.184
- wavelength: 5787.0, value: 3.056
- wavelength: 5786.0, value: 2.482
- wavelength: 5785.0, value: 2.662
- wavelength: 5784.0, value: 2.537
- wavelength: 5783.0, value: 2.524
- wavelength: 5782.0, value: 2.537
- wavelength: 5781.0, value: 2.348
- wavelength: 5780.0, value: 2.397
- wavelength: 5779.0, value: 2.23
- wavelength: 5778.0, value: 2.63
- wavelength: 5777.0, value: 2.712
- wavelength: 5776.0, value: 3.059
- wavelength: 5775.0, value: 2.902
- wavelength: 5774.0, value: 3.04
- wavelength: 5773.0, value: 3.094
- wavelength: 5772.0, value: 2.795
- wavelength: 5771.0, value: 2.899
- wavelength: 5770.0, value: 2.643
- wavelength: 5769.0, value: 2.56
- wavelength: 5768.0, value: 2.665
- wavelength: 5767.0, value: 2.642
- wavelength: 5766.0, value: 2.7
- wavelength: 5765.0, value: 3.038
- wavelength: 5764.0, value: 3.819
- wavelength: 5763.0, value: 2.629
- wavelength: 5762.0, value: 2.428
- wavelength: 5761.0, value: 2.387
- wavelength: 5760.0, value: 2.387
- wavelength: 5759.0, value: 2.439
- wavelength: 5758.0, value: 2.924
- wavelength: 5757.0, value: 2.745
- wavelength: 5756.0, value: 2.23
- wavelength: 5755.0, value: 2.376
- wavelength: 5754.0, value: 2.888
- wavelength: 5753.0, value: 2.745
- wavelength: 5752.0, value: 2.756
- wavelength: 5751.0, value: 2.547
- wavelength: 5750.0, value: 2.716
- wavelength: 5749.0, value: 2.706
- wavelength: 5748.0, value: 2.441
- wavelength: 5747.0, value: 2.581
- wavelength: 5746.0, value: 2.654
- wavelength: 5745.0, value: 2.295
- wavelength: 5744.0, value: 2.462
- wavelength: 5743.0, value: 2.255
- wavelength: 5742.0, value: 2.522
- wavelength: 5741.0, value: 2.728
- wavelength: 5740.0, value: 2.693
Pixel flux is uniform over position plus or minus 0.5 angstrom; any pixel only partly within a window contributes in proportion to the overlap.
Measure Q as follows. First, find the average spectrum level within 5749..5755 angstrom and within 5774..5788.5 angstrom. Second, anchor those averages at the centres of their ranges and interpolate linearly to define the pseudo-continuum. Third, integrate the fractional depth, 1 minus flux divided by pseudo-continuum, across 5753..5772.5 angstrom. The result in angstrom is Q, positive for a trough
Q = -0.04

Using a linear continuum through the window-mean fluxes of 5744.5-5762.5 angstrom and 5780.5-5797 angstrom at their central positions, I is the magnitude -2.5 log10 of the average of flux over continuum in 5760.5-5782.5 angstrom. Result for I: -0.047 mag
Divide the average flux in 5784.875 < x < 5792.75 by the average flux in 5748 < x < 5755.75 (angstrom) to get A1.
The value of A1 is 1.0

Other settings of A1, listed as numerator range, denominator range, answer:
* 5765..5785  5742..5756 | 1.05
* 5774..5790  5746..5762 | 1.03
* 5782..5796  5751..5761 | 1.03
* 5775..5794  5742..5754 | 1.03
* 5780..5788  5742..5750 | 1.05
